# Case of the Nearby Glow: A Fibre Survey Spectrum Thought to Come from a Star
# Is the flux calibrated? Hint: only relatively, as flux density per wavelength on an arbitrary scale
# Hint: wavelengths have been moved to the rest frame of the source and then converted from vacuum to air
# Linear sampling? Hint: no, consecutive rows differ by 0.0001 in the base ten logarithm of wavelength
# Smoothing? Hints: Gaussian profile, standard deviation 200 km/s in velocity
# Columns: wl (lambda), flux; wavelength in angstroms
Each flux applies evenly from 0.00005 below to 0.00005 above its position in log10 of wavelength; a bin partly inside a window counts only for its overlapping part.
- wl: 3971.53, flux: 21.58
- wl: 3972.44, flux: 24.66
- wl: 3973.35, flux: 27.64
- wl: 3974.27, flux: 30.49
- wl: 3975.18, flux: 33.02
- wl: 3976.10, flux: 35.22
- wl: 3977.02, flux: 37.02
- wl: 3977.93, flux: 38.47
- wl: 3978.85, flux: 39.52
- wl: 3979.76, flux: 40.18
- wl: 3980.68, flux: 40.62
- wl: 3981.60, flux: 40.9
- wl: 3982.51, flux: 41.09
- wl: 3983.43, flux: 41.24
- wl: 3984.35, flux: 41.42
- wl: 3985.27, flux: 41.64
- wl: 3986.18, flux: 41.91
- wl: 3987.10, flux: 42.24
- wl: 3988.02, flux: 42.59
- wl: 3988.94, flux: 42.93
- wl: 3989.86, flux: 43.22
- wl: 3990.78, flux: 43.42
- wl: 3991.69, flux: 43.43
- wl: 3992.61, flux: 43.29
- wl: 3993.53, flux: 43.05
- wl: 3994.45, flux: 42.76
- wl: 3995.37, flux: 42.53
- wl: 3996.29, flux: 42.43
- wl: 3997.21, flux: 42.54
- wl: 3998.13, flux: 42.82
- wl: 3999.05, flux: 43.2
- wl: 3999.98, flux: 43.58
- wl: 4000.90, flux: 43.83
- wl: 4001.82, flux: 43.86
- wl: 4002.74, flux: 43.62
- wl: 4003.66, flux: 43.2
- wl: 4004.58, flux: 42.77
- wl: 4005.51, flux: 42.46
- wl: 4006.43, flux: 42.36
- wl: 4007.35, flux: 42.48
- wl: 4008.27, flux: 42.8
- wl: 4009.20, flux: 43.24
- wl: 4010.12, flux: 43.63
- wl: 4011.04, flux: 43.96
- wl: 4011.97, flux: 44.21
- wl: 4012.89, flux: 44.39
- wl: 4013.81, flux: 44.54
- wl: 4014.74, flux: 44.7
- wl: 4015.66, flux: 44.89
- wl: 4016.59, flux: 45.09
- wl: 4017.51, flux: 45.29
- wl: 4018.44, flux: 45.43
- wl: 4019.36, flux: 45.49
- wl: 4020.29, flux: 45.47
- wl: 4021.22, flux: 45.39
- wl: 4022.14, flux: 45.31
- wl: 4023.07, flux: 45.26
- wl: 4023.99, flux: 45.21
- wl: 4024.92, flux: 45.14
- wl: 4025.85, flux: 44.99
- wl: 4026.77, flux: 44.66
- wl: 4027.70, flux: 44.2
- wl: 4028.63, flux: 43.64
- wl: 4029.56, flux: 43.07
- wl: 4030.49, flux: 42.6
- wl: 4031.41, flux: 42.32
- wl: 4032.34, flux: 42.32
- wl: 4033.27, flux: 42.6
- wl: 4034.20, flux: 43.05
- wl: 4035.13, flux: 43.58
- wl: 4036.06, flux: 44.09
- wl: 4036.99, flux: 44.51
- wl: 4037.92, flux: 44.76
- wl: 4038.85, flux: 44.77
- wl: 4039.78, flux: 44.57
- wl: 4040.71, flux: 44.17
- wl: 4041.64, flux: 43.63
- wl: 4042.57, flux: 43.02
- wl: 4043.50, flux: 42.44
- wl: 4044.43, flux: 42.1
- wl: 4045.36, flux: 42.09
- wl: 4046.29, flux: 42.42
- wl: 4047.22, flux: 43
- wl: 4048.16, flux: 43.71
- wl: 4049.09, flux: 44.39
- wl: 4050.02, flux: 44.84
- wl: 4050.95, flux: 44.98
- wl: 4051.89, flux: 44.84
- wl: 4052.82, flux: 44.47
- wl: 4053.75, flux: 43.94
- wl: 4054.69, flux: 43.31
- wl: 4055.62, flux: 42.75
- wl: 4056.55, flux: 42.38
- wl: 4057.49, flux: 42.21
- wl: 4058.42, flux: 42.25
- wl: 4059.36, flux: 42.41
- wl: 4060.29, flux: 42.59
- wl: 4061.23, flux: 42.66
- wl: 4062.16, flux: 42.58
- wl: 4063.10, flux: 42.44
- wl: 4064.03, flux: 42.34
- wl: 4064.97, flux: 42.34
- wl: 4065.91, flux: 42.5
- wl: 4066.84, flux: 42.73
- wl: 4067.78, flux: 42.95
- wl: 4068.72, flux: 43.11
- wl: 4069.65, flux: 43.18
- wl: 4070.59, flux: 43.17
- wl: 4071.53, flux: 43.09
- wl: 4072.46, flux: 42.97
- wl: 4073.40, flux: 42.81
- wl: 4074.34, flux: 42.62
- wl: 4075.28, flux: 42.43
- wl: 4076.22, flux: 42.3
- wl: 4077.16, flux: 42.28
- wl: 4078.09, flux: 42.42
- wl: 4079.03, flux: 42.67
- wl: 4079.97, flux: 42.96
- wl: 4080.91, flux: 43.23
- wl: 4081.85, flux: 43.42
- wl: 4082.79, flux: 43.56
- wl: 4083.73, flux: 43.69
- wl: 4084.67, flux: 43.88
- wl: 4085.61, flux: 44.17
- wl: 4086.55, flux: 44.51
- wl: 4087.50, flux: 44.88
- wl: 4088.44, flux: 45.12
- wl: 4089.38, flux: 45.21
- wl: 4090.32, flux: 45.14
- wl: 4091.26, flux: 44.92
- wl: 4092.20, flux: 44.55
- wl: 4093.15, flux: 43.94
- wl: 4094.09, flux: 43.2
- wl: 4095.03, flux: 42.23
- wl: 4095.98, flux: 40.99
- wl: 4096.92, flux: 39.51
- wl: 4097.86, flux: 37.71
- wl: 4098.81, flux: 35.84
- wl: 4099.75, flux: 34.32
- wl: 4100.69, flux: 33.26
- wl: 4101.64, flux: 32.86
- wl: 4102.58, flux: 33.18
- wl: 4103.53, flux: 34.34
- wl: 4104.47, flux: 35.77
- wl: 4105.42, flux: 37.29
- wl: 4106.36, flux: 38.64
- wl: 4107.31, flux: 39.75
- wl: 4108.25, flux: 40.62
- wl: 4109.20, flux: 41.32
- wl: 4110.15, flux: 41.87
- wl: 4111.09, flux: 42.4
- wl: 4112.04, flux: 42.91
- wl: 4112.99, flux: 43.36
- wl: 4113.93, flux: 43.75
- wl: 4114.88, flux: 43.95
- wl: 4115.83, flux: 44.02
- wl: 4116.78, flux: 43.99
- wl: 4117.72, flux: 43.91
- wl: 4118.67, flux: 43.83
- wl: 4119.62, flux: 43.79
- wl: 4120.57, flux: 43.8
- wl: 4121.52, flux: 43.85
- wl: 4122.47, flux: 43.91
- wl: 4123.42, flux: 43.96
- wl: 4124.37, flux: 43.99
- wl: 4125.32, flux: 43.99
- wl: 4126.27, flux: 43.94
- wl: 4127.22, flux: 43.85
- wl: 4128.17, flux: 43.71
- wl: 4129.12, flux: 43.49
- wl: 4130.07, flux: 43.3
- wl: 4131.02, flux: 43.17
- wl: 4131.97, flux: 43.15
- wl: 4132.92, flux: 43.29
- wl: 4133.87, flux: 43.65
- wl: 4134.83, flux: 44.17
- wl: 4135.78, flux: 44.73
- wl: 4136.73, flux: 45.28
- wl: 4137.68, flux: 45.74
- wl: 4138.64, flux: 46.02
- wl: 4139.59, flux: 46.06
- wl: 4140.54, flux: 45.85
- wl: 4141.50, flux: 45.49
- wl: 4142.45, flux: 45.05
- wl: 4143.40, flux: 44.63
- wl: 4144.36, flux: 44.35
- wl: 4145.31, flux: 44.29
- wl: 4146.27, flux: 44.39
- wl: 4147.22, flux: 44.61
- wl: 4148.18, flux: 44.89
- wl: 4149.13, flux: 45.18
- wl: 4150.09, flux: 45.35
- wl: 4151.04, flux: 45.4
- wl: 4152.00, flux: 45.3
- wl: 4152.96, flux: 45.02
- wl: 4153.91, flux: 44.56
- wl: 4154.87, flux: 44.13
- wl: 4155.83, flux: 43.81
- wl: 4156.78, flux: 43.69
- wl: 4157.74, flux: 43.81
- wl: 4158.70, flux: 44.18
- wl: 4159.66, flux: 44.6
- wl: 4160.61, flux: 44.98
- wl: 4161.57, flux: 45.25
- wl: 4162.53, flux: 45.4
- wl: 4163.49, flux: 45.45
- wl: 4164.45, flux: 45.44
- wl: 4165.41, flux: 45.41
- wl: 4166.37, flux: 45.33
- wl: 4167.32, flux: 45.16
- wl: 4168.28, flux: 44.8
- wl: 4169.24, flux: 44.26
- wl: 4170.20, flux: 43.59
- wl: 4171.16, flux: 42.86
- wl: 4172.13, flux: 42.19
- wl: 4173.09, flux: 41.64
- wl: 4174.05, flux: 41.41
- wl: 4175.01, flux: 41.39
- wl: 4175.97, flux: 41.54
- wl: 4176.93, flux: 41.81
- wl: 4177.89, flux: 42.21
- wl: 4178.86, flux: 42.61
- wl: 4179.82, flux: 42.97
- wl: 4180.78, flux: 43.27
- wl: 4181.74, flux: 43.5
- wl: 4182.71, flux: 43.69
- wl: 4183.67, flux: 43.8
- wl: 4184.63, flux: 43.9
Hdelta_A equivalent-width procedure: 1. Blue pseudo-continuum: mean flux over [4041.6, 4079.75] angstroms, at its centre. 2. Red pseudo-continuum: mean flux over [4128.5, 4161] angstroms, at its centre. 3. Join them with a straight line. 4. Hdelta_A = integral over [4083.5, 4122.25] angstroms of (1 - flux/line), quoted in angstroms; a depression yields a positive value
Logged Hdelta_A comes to 2.1 angstroms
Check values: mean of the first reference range 43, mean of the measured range 41.4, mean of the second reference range 44.6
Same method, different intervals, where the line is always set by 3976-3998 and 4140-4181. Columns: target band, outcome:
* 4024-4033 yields -0.33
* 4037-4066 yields -0.54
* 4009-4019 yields -0.62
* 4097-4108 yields 1.86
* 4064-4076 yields 0.00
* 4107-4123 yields 0.15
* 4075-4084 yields 0.01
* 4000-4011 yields -0.36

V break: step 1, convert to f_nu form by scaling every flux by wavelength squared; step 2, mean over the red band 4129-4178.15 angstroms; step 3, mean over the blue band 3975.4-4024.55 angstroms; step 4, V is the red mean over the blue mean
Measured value 1.11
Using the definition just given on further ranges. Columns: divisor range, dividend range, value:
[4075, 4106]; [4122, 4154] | 1.11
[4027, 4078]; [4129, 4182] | 1.08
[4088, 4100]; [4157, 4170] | 1.11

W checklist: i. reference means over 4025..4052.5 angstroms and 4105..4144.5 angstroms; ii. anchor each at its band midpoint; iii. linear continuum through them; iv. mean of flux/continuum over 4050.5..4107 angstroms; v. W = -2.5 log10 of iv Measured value 0.04 mag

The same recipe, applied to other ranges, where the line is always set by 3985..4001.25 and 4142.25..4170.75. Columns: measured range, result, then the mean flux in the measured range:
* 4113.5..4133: 0.01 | 43.8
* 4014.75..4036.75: -0.03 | 44.3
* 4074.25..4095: 0.01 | 43.7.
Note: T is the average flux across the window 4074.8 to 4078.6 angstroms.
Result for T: 42.4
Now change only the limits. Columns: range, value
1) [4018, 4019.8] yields 45.6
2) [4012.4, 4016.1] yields 44.7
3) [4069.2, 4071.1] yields 43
